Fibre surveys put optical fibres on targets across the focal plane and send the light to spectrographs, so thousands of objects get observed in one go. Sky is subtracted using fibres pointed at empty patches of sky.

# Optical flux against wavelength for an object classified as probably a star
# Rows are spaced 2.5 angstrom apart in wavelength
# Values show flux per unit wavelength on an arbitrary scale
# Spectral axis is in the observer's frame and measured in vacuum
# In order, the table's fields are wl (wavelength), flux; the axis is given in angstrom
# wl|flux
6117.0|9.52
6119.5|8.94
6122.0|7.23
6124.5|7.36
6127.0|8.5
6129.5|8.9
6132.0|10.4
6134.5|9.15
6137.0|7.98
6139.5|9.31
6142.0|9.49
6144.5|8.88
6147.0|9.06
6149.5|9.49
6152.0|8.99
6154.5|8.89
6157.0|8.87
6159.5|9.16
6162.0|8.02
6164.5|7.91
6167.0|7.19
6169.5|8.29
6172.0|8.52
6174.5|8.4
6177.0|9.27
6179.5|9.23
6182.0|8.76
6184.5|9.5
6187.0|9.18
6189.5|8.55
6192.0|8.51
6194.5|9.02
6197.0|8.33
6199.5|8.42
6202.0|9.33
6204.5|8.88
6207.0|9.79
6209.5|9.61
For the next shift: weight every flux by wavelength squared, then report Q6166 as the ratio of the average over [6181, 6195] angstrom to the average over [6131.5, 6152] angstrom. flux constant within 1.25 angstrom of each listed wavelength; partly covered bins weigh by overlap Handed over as 1.0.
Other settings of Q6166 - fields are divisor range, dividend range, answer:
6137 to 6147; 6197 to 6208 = 1.01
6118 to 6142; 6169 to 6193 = 1.03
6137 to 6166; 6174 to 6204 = 1.02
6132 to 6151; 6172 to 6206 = 0.99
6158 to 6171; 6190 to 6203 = 1.08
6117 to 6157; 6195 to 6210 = 1.04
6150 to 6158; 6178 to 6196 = 1.01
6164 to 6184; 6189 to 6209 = 1.05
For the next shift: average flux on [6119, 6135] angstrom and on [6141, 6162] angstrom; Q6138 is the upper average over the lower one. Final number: 1.1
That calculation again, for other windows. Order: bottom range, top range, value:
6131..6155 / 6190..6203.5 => 0.95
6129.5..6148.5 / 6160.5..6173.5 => 0.87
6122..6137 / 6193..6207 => 1.03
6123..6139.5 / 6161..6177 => 0.93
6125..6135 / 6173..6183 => 0.98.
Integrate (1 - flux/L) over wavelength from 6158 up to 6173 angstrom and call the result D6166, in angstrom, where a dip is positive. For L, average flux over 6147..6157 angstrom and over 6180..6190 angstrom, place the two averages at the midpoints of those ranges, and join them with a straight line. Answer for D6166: 1.5 angstrom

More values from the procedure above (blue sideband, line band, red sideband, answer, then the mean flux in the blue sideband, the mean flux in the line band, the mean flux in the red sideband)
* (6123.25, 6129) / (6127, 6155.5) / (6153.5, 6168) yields -3.2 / 8.06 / 9.11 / 8.35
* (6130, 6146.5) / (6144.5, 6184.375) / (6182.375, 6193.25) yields 1.5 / 9.18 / 8.7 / 8.92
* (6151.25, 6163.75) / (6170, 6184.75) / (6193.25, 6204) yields -0.2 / 8.74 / 8.88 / 8.78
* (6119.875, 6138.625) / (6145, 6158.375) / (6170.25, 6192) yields -0.6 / 8.54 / 9.05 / 8.89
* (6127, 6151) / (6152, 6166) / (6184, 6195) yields 0.7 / 9.15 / 8.58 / 8.91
